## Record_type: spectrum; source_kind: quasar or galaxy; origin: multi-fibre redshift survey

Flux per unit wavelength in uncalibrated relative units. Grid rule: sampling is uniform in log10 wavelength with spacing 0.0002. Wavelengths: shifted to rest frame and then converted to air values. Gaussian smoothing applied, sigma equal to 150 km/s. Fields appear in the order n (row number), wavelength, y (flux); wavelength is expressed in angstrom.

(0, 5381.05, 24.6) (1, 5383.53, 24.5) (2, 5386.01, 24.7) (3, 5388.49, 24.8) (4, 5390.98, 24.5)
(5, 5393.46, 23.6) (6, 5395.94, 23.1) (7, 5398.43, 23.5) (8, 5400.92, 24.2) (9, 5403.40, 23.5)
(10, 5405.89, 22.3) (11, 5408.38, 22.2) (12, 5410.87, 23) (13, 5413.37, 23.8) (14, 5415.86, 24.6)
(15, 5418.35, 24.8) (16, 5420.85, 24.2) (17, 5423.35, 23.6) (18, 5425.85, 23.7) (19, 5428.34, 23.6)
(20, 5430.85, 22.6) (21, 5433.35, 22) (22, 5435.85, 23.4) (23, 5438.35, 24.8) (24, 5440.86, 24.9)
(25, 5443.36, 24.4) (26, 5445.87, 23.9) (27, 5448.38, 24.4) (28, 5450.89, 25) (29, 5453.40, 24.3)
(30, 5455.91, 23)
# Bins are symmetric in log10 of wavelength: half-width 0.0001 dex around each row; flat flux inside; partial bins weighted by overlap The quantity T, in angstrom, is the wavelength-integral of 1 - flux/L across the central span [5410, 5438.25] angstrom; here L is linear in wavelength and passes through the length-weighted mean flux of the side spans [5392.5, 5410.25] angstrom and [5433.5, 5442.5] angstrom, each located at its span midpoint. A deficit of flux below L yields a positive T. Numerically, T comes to 0.1 angstrom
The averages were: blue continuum 23.2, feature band 23.6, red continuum 24.1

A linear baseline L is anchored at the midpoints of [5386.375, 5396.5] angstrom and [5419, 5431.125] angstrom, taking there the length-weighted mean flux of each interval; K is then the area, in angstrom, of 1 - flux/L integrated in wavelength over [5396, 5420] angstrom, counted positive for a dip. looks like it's 0.4 angstrom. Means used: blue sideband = 24.1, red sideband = 23.7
